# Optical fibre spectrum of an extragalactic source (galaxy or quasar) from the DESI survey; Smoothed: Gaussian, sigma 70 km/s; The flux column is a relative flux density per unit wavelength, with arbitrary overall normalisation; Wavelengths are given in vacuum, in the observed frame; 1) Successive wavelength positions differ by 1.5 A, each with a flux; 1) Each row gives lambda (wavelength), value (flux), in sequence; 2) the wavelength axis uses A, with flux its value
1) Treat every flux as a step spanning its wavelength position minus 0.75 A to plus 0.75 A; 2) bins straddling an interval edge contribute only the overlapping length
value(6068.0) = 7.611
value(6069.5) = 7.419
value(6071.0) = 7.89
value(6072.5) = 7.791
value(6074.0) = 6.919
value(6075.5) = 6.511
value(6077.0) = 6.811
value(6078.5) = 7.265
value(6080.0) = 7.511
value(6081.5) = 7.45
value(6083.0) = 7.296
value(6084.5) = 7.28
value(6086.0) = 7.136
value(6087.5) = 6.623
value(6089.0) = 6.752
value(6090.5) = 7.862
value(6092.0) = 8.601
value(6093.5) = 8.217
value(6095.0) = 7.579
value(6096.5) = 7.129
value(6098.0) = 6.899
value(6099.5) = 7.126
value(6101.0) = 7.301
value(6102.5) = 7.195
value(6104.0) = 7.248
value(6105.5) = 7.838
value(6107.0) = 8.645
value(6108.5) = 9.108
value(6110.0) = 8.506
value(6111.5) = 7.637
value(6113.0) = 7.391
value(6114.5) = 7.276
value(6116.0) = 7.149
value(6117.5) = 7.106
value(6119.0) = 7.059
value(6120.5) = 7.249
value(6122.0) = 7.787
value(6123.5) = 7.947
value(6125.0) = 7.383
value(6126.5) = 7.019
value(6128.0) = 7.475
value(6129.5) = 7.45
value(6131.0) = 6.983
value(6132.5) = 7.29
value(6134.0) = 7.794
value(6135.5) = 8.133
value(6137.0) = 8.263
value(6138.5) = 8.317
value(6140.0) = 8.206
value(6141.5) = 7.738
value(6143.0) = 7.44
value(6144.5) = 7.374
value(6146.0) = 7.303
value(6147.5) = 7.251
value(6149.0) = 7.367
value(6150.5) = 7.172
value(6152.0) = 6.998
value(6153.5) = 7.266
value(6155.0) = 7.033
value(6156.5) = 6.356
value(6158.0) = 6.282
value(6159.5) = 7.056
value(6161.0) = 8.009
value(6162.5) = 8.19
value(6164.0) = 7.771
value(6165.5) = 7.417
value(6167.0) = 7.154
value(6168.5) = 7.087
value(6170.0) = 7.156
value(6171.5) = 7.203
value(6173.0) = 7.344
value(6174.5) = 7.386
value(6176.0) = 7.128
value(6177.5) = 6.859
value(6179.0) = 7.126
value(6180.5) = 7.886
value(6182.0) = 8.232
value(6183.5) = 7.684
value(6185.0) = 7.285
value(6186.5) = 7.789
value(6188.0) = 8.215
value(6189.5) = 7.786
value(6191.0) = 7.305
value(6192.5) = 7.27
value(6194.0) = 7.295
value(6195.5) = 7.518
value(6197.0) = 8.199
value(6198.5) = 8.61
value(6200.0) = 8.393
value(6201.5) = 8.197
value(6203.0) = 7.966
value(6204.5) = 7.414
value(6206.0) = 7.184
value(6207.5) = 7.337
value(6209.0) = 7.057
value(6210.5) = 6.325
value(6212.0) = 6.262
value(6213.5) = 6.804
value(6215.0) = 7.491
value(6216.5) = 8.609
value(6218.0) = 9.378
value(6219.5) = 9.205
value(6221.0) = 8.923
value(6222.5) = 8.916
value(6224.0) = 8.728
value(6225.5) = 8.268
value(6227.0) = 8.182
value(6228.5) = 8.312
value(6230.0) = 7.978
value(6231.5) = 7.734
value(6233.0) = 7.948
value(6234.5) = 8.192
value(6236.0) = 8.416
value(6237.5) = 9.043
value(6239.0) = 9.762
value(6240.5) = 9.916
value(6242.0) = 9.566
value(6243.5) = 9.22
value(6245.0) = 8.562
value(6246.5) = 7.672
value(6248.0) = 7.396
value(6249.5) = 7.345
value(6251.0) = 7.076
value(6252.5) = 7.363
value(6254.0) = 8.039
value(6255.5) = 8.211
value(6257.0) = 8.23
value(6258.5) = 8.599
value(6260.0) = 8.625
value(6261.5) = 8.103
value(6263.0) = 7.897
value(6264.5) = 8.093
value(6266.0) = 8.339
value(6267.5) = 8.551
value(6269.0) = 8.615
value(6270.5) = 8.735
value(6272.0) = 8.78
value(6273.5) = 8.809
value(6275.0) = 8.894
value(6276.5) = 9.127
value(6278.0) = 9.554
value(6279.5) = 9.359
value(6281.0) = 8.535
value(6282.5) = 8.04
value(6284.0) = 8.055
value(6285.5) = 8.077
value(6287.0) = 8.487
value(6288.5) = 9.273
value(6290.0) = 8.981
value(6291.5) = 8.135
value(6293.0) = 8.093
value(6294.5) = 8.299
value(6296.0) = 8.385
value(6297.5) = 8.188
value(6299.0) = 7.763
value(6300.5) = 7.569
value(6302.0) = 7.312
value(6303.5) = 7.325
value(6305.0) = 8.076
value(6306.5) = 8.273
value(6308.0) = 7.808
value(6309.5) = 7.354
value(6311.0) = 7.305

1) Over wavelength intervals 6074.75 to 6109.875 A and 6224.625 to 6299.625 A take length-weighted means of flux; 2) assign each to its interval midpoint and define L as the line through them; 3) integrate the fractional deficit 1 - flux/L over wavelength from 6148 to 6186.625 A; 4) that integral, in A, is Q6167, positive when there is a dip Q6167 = 2.8 A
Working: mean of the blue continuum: 7.47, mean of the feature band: 7.31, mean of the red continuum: 8.42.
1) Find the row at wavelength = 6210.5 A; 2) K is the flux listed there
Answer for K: 6.325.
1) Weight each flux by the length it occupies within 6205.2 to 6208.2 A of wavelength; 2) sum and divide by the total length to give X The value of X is 7.26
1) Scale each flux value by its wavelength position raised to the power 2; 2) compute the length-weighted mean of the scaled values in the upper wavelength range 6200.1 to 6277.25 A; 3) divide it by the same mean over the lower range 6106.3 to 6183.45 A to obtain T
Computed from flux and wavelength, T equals 1.1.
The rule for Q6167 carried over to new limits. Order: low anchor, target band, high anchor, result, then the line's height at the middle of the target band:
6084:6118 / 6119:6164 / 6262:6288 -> 1.97 A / 7.79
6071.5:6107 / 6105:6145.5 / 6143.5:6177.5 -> -2.18 A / 7.29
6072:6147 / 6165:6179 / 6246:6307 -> 1.08 A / 7.79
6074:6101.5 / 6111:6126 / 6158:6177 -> -0.15 A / 7.31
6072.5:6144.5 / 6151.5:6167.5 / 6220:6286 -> 1.24 A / 7.84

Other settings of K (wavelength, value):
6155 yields 7.033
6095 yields 7.579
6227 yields 8.182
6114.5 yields 7.276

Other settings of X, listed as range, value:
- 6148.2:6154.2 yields 7.2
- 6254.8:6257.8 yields 8.23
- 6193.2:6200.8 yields 8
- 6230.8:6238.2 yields 8.26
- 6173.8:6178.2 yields 7.12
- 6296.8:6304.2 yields 7.63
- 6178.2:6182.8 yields 7.74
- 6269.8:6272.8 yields 8.76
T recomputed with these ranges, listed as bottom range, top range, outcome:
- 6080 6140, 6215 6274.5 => 1.17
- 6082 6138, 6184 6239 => 1.09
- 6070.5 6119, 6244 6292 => 1.19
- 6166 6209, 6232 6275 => 1.13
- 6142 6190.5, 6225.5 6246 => 1.20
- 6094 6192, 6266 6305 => 1.18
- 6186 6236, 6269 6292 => 1.13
